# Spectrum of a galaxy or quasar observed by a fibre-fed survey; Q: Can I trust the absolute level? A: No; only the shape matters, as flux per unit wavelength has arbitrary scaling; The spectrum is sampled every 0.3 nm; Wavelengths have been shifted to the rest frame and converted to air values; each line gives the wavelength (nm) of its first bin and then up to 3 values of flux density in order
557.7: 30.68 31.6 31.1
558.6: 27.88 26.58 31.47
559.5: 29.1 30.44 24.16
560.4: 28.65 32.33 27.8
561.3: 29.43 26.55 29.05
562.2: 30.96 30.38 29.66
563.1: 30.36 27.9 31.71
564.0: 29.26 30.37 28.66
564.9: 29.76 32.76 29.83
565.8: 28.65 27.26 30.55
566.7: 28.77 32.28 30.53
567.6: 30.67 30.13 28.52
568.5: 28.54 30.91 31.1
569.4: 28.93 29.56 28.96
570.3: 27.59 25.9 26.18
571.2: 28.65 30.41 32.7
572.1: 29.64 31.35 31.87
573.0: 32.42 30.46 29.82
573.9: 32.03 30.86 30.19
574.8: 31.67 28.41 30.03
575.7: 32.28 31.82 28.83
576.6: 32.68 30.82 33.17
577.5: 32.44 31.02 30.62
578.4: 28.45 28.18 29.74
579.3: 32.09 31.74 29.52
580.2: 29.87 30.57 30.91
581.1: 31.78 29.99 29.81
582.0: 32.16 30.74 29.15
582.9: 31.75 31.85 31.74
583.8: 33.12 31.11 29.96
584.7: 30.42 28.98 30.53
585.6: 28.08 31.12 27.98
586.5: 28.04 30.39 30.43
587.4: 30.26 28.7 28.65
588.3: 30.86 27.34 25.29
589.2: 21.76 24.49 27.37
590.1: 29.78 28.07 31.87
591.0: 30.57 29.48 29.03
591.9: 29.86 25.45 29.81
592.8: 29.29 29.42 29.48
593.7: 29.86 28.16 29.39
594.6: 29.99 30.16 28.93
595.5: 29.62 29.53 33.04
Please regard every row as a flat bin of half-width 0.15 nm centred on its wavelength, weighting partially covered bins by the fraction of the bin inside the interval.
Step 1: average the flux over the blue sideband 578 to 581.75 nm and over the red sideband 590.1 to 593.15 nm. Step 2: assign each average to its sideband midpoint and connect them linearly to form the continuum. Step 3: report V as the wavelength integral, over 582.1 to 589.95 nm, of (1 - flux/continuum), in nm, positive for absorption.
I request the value 0.14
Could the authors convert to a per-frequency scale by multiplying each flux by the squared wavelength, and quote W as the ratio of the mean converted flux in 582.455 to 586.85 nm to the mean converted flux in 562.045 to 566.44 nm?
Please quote 1.09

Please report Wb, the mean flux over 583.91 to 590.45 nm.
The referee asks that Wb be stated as 28.7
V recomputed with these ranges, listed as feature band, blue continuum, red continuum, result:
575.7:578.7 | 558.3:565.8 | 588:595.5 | -0.21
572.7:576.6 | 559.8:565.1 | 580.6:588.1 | -0.13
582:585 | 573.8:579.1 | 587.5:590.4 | -0.24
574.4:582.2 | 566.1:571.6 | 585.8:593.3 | -0.47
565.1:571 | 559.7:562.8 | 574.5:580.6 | 0.06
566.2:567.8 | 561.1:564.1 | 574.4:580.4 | -0.03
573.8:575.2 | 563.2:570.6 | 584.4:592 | -0.06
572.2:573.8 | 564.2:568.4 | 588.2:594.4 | -0.09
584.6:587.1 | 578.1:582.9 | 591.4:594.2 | 0.02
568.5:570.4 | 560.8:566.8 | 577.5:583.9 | 0.03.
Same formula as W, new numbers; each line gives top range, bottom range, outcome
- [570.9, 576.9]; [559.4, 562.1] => 1.12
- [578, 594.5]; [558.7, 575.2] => 1.06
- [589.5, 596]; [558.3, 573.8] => 1.08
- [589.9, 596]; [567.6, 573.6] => 1.07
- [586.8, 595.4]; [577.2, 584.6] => 0.97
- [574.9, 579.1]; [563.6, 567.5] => 1.06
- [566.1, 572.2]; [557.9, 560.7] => 1.05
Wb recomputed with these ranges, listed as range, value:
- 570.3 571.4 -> 27.2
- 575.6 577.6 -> 31.7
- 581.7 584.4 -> 31.3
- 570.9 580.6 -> 30.7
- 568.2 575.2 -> 29.9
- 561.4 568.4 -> 29.8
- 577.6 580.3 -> 30.2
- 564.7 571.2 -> 29.4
